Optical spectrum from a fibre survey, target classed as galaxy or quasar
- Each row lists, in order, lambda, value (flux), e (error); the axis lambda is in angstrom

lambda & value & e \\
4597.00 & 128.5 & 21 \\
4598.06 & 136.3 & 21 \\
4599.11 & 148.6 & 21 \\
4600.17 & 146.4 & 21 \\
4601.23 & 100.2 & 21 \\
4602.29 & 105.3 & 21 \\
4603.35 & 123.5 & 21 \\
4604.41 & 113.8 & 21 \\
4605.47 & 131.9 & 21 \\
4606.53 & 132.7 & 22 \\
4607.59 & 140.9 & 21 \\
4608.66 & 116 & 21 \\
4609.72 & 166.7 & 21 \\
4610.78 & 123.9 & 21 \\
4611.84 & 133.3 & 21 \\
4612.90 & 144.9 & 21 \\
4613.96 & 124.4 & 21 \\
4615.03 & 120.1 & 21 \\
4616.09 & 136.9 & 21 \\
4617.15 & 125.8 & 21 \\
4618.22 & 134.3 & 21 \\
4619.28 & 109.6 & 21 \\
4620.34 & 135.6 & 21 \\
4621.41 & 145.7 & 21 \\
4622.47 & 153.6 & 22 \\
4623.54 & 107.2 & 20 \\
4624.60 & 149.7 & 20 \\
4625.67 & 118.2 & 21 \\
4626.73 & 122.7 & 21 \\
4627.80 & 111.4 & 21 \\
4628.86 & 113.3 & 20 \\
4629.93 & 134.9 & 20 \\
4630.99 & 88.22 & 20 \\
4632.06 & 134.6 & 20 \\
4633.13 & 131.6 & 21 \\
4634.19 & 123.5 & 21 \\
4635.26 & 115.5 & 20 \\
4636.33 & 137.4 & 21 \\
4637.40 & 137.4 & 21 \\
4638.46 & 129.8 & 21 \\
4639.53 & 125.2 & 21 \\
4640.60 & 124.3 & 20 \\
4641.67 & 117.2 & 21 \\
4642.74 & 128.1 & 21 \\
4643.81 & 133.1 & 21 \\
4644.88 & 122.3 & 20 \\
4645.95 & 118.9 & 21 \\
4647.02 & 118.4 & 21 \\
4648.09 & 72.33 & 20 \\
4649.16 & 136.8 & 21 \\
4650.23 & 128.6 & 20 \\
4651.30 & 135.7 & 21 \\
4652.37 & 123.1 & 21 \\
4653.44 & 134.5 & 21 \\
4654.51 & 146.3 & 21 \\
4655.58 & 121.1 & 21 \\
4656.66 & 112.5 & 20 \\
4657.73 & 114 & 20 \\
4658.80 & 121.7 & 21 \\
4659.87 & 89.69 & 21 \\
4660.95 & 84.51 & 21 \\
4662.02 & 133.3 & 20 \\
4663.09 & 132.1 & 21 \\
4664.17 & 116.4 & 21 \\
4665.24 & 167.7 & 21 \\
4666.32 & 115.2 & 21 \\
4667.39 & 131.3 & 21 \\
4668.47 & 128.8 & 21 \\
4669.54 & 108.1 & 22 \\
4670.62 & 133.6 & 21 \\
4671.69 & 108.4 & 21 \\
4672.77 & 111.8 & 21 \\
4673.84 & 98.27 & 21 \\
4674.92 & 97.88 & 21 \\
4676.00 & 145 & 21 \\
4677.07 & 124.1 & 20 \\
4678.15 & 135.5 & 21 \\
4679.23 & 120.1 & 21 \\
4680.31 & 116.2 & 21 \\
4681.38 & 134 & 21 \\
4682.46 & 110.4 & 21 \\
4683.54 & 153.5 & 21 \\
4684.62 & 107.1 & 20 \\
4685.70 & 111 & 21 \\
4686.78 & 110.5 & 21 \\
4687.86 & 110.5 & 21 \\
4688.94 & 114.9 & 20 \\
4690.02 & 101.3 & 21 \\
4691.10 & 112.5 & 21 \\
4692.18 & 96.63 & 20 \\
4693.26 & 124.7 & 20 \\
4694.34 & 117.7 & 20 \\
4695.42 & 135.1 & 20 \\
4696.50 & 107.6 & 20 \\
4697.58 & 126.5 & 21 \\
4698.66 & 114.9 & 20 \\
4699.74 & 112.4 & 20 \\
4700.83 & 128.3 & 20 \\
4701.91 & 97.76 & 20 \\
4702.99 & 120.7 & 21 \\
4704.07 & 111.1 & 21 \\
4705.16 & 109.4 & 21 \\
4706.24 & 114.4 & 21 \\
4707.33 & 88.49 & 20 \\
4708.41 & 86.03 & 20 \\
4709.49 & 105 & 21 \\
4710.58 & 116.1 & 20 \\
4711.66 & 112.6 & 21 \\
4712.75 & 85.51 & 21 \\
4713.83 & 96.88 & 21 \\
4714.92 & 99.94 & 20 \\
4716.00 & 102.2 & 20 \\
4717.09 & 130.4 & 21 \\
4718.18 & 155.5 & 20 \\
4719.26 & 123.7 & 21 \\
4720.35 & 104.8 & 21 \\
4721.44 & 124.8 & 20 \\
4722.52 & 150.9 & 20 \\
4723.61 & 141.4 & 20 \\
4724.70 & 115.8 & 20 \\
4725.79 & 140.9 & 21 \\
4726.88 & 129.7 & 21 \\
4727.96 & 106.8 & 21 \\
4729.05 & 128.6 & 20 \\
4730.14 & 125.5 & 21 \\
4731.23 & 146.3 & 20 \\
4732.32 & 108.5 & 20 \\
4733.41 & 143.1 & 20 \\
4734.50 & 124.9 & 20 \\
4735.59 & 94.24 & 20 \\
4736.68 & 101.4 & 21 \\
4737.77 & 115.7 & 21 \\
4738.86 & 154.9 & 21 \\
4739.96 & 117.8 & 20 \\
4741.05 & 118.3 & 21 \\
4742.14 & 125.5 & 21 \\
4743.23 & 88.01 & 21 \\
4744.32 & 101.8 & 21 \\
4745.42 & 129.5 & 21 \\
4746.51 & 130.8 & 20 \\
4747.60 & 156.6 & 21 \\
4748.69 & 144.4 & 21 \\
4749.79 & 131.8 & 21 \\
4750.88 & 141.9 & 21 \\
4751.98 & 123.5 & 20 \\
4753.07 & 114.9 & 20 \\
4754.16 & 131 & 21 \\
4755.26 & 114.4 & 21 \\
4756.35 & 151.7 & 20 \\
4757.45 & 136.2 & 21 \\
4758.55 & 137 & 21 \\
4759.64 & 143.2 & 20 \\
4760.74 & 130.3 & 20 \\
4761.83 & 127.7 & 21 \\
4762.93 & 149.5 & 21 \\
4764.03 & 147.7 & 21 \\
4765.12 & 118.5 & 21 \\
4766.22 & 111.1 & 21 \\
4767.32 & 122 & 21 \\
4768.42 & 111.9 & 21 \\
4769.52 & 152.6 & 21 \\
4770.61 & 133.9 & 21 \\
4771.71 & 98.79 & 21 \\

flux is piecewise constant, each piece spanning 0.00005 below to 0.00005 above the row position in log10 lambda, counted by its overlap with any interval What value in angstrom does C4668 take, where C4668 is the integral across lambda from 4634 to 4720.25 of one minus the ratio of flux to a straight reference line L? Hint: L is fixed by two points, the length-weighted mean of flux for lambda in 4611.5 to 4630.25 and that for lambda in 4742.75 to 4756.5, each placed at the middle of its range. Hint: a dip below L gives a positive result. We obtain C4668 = 6.74 angstrom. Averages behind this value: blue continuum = 129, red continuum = 127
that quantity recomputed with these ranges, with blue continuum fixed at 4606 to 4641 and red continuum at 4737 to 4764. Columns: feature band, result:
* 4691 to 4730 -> 4.0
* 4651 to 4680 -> 1.7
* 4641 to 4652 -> 0.7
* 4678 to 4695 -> 1.6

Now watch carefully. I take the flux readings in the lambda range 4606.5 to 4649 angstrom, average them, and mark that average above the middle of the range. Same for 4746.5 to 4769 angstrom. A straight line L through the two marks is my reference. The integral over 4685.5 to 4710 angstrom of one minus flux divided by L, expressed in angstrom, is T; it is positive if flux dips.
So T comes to 3.5 angstrom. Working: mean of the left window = 126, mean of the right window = 132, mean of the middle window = 111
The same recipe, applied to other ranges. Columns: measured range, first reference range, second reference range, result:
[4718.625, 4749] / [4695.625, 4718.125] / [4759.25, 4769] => -1.6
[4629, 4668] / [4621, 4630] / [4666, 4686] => 0.5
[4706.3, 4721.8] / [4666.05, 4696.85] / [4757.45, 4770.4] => 1.8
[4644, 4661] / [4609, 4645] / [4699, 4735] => 0.9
